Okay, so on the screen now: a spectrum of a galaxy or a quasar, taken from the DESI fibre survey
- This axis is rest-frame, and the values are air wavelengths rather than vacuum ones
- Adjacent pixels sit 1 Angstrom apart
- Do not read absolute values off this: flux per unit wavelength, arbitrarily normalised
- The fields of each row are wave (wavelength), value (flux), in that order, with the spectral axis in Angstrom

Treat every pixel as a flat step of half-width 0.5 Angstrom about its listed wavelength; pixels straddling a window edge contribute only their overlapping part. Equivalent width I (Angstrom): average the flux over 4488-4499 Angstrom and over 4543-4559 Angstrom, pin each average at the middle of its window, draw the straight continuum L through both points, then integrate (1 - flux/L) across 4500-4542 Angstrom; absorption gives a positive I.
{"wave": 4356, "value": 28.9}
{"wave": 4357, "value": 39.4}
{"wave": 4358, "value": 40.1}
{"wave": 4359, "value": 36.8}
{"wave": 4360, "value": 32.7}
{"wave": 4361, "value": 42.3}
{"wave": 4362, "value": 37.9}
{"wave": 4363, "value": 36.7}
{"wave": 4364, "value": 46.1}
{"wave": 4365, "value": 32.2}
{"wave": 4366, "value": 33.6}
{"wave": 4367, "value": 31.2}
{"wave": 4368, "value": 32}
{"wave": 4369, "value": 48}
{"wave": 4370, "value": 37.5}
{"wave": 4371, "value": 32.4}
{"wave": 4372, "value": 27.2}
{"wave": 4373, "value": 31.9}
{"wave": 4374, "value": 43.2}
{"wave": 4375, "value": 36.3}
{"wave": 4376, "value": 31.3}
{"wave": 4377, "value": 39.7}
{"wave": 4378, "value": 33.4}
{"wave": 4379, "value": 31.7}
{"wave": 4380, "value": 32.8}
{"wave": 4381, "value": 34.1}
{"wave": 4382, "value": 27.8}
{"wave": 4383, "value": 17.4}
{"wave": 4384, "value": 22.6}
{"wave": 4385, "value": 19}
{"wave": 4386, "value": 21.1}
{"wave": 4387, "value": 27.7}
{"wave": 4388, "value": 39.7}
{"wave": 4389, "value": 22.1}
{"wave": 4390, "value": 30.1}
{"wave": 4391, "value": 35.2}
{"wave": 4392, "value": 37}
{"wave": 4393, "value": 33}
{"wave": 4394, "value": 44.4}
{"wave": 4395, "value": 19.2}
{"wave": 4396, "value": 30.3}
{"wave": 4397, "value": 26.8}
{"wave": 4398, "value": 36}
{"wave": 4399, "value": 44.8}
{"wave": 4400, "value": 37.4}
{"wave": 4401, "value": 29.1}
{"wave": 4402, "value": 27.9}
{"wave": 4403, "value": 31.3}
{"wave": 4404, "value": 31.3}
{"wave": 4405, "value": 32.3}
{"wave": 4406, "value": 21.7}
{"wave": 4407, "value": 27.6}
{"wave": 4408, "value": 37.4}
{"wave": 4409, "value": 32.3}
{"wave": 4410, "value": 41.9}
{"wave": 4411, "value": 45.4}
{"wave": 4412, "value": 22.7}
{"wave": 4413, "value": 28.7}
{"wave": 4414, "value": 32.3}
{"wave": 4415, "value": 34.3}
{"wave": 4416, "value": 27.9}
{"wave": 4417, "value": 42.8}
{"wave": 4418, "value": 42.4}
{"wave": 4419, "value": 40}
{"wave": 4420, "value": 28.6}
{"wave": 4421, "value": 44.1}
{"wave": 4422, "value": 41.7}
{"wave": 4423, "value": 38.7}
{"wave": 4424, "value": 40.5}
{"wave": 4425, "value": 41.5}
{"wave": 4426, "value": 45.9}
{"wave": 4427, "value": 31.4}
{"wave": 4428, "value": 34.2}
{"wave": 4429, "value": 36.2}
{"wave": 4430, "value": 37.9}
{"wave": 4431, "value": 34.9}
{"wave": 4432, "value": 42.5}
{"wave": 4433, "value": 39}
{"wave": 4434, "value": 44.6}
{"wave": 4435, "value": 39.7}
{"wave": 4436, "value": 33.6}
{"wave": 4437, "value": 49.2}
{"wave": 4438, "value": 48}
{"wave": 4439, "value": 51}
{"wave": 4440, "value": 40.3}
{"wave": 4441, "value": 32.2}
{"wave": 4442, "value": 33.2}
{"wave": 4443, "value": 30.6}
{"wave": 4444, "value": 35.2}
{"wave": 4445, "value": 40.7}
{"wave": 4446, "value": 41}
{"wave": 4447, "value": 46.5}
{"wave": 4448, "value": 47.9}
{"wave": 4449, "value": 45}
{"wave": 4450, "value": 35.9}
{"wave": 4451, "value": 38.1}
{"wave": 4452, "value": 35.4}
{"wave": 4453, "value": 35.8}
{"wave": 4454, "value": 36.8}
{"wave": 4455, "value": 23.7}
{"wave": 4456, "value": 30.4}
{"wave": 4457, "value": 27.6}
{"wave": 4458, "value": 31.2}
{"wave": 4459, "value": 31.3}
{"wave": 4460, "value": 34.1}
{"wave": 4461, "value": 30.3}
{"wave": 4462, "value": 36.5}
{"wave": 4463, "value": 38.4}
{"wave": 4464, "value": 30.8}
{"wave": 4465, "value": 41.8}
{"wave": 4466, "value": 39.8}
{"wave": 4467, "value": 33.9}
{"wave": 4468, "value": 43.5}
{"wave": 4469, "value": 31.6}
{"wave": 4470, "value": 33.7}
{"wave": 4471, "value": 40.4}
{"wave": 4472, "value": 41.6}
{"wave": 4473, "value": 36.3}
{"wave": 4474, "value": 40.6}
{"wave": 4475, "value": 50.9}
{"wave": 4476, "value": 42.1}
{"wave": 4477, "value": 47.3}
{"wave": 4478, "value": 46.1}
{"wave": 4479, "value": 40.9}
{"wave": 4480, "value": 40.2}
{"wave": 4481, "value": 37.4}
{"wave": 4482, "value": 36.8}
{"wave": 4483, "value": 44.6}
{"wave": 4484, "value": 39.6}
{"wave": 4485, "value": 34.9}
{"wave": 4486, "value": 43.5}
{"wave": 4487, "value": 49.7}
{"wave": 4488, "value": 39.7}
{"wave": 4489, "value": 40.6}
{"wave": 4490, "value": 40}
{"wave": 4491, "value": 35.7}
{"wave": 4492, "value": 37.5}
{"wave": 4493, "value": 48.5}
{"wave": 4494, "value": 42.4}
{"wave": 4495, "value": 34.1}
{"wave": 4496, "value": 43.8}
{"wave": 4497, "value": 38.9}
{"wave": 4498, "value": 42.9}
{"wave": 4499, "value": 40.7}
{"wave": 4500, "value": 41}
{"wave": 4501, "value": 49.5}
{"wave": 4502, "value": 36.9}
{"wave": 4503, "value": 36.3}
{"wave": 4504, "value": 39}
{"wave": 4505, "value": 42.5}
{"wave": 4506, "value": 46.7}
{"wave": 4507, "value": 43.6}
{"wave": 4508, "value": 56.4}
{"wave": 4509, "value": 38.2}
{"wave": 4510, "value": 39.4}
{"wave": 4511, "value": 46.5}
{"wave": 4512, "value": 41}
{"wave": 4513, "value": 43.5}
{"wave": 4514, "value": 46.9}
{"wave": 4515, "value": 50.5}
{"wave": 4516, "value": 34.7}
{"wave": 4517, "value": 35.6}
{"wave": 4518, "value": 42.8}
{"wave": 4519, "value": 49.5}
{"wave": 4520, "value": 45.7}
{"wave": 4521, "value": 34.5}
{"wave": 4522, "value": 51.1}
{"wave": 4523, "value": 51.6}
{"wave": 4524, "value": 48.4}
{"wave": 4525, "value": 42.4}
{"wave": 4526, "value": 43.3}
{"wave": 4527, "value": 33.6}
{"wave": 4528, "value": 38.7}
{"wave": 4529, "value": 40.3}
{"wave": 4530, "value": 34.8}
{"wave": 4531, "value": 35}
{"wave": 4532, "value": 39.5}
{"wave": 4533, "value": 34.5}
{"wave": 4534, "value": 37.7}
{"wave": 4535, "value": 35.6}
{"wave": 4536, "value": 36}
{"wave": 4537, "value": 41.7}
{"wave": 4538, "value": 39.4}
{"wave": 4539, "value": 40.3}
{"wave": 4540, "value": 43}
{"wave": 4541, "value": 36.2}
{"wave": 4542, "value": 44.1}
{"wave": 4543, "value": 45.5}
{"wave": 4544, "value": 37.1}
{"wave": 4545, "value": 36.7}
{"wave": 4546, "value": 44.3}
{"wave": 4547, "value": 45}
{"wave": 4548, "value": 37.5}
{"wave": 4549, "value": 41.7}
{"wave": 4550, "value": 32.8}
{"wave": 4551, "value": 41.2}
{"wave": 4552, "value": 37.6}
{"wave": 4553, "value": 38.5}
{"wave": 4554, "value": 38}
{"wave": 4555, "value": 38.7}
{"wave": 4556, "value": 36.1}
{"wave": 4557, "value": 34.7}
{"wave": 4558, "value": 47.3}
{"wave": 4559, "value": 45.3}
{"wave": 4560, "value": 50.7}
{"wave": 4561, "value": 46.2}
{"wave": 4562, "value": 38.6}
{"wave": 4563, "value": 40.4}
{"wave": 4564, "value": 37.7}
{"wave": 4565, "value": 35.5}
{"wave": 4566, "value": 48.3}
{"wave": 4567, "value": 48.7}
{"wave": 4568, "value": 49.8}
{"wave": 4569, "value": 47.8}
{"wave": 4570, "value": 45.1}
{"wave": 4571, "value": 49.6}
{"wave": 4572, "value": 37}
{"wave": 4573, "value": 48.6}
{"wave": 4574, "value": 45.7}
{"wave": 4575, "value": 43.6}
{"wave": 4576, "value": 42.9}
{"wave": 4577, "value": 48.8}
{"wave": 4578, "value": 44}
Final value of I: -1.6 Angstrom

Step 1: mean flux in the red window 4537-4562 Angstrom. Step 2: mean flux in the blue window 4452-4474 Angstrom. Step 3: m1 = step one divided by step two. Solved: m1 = 1.17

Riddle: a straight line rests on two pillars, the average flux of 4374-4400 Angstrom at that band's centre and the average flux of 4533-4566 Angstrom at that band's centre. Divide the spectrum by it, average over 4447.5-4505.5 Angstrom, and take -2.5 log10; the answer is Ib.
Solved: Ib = -0.079 mag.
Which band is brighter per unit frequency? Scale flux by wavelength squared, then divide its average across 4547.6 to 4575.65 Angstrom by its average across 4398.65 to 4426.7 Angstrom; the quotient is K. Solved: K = 1.28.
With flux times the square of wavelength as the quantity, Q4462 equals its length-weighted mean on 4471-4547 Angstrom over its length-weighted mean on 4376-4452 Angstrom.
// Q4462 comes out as 1.23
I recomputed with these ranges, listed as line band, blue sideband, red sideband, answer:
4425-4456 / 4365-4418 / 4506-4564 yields -3.0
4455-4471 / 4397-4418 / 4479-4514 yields 1.8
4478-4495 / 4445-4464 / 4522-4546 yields -1.4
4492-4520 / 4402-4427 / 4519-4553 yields -2.5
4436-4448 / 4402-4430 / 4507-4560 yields -1.4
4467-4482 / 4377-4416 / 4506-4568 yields -1.5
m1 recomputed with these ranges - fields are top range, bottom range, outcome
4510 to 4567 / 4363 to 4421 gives 1.25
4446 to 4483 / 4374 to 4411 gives 1.20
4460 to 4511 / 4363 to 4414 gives 1.25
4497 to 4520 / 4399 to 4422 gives 1.26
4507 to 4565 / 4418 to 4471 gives 1.09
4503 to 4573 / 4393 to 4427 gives 1.20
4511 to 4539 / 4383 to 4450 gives 1.16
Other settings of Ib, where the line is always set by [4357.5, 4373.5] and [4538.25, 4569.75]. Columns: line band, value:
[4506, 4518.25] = -0.08 mag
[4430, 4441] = -0.09 mag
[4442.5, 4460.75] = 0.08 mag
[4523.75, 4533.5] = 0.05 mag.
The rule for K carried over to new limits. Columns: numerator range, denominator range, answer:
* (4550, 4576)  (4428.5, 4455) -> 1.14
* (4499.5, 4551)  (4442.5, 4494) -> 1.10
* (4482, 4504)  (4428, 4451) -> 1.04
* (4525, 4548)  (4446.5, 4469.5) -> 1.13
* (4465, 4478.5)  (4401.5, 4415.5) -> 1.31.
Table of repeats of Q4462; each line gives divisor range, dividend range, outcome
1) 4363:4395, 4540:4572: 1.39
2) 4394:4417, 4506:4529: 1.42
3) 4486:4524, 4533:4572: 0.98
